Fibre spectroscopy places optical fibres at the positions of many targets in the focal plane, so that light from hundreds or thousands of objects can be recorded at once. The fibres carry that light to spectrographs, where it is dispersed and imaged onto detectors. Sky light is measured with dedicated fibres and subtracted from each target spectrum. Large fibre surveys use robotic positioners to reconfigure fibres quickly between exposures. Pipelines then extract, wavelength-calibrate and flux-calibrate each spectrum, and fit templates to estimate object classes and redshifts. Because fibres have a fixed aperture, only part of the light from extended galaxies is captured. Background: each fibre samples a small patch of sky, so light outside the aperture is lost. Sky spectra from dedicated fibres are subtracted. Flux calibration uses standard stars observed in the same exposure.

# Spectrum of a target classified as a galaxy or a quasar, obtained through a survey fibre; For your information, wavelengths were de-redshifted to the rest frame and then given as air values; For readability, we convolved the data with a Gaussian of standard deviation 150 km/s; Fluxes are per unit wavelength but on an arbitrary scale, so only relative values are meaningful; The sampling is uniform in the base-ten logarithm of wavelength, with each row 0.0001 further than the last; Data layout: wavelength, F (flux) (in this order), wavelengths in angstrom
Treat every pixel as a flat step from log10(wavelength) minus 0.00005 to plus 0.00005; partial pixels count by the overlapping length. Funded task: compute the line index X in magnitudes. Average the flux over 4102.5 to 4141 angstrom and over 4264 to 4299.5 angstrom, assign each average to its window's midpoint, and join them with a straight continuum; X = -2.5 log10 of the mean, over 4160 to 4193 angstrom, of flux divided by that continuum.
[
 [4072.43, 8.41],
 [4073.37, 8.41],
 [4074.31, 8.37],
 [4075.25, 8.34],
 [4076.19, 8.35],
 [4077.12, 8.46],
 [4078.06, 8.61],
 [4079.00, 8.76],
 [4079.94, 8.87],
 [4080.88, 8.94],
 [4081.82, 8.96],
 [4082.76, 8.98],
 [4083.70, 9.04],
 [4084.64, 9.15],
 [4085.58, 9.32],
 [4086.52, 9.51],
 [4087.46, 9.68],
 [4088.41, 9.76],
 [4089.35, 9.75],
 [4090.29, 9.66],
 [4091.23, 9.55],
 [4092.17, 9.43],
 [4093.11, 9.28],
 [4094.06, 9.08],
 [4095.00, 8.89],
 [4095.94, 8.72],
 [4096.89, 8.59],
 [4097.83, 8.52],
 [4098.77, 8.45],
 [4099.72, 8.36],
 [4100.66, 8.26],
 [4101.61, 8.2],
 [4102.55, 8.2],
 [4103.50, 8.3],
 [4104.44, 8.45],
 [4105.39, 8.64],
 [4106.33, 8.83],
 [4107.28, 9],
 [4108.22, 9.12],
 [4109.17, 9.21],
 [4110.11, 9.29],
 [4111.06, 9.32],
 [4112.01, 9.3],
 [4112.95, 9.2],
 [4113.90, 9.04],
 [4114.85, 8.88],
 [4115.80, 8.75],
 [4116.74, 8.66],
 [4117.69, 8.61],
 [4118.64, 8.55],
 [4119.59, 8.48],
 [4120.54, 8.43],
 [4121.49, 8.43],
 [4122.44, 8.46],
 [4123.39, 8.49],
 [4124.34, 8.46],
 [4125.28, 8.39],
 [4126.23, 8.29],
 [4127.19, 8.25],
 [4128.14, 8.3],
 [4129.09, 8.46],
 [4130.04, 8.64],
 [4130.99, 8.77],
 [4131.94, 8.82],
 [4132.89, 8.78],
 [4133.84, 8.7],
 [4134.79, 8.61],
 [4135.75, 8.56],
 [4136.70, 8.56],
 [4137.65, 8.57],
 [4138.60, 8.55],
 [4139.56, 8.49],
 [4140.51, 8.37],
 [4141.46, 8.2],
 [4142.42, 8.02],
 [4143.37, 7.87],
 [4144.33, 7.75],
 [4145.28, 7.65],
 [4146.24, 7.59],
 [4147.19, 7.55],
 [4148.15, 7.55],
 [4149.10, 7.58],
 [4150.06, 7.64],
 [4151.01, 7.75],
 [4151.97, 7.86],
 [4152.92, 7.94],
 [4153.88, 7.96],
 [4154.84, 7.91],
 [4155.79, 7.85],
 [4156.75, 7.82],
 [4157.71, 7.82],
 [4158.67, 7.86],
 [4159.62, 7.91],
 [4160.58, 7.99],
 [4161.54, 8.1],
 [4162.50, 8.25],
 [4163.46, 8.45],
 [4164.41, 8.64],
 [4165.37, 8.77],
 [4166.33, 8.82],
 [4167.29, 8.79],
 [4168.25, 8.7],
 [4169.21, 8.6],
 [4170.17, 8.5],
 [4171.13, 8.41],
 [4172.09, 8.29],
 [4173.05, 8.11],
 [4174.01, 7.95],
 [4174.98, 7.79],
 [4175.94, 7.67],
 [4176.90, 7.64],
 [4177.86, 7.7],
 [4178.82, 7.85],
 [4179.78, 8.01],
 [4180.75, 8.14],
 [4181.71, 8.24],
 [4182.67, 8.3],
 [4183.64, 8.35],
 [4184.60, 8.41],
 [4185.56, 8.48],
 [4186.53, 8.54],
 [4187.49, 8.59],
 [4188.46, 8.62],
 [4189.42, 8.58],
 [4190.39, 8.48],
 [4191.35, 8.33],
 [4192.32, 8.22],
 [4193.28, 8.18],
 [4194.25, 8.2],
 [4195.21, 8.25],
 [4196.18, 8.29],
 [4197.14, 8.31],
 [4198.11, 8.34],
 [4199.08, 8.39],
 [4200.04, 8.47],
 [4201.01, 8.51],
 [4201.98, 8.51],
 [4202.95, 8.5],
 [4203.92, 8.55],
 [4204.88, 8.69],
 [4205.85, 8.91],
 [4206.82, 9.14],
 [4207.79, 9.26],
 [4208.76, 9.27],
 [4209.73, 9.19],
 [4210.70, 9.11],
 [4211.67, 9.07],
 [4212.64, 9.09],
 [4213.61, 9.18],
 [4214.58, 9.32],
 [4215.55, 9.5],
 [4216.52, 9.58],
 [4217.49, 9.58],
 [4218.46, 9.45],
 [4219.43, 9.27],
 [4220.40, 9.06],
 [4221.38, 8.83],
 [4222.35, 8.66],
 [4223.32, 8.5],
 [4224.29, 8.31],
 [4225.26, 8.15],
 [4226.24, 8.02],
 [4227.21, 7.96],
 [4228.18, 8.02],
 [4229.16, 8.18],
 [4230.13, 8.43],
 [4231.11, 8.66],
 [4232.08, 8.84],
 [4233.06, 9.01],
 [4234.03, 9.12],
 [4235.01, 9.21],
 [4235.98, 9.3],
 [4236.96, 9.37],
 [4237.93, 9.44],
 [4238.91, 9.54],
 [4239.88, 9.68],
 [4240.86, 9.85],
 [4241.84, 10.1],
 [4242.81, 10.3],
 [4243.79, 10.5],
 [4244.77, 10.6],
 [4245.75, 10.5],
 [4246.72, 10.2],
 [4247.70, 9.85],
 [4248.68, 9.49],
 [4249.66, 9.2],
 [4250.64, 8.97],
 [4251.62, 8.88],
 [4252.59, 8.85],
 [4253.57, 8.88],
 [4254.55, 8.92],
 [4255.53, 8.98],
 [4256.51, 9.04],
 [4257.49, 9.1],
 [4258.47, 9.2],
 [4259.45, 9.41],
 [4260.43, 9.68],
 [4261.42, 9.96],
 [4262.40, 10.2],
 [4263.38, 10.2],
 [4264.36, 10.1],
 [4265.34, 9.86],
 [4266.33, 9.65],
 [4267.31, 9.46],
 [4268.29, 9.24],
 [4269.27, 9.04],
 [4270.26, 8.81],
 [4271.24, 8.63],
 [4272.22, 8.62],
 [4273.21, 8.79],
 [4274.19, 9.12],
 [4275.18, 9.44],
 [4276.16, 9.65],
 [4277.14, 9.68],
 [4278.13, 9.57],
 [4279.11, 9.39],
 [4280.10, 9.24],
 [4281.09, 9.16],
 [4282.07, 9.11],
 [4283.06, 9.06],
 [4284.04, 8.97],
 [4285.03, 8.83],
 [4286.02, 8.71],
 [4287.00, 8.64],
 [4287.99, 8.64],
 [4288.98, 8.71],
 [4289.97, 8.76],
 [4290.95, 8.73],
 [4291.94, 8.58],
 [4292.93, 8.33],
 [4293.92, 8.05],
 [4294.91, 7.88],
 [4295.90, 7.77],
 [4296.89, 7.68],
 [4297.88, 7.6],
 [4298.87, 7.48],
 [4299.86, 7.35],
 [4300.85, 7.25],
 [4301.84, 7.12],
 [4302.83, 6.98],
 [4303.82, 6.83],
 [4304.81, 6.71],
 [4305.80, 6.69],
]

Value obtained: 0.05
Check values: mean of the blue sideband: 8.67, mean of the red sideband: 8.85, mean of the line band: 8.3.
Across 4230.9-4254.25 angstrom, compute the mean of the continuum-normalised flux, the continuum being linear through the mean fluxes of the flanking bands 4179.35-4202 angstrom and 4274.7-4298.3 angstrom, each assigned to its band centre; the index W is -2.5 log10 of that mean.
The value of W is -0.11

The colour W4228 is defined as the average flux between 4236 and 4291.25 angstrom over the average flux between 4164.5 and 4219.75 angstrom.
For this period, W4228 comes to 1.09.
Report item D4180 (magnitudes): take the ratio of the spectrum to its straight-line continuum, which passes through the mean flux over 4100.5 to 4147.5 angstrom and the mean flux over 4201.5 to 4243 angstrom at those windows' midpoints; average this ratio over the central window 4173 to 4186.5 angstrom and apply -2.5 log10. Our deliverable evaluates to 0.10 mag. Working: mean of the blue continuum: 8.53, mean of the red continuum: 9.01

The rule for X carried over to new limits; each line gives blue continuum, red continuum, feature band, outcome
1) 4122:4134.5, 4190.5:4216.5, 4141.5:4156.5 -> 0.108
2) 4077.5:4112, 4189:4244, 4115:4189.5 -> 0.085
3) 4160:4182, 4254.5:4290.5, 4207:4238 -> -0.024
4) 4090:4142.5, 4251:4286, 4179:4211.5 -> 0.058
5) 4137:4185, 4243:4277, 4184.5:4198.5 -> 0.016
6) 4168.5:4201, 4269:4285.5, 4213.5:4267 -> -0.061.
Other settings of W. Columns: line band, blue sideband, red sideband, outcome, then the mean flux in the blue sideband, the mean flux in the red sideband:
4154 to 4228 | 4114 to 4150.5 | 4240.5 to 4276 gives 0.05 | 8.34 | 9.49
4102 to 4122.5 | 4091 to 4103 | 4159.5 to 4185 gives -0.02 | 8.72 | 8.24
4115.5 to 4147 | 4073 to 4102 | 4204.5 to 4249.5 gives 0.08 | 8.91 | 9.2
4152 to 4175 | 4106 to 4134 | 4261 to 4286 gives 0.09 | 8.73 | 9.34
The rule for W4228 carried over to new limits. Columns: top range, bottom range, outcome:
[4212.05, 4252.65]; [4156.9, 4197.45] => 1.11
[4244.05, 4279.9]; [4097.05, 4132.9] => 1.09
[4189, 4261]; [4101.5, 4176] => 1.08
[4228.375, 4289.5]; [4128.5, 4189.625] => 1.13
